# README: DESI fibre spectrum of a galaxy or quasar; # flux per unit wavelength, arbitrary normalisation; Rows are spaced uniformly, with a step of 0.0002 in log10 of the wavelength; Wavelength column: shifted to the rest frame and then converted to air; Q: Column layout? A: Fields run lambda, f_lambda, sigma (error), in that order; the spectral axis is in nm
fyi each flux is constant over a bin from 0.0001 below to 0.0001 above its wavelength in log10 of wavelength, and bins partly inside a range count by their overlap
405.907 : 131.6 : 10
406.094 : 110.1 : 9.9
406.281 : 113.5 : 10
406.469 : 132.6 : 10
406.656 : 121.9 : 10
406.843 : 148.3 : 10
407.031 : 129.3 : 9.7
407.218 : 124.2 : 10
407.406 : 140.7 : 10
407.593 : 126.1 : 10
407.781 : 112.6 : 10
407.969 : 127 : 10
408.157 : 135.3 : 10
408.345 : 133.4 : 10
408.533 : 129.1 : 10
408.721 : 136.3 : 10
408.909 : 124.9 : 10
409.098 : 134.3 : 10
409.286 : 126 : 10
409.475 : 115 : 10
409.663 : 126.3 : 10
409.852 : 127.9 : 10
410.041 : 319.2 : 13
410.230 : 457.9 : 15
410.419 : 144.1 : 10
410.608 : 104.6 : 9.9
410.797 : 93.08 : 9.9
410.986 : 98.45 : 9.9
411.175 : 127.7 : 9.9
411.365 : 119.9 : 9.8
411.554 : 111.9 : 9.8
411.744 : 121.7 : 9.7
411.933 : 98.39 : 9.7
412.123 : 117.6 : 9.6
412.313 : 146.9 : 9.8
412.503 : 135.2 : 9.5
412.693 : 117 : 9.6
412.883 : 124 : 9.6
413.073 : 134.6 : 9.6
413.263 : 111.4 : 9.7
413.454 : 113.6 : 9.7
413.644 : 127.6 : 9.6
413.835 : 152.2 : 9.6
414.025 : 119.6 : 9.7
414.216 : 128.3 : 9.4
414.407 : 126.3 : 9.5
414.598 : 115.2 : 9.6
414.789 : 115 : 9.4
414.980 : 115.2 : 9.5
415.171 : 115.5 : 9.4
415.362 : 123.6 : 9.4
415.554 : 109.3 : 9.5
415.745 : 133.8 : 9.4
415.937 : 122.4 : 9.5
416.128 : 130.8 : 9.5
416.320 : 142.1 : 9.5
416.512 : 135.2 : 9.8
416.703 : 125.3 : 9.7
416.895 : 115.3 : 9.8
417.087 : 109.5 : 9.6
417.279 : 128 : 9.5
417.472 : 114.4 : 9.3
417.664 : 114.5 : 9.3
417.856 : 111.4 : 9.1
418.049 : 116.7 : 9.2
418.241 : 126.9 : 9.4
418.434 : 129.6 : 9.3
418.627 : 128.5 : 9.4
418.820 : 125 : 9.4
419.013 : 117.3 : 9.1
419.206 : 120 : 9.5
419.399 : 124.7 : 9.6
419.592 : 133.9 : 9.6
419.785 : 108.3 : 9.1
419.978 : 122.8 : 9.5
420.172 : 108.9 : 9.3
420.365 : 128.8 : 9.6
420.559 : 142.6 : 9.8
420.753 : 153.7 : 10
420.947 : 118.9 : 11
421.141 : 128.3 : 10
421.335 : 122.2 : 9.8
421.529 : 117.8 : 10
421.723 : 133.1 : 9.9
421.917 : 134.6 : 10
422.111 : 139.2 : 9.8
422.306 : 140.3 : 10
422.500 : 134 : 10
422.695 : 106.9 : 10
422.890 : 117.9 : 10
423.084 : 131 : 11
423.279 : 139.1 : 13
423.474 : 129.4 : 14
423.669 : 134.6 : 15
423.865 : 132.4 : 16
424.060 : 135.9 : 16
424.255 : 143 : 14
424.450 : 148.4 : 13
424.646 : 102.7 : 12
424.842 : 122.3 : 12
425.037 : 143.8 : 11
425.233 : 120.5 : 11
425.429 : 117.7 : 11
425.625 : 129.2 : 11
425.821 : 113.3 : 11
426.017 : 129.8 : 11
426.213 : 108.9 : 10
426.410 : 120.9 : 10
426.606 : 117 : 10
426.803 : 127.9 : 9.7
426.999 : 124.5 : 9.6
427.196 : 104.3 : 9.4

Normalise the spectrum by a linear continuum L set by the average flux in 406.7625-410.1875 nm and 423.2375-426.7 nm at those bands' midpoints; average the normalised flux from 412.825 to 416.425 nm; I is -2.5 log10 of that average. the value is 0.11 mag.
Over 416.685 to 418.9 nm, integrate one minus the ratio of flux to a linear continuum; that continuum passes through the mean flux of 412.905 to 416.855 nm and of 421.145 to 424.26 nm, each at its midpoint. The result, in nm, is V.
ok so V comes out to 0.115 nm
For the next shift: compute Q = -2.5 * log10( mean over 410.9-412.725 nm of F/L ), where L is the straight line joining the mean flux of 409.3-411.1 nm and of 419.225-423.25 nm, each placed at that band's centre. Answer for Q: 0.36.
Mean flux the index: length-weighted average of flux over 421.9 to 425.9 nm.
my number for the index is 129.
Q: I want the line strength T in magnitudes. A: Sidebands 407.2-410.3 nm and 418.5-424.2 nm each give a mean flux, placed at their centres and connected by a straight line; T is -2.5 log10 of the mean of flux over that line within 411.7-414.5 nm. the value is 0.18 mag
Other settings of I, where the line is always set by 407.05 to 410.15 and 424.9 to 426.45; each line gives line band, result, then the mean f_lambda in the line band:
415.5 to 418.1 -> 0.09 mag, 122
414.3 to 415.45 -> 0.14 mag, 119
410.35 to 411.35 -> 0.22 mag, 113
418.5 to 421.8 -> 0.03 mag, 126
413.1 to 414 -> 0.08 mag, 126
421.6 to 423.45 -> -0.03 mag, 130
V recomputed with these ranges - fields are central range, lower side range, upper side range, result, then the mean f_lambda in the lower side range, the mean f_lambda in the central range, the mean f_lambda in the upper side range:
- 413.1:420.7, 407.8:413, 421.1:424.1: 0.697 nm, 142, 123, 130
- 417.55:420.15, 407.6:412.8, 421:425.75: 0.242 nm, 142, 121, 129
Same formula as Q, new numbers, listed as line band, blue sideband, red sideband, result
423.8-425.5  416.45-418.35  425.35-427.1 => -0.08 mag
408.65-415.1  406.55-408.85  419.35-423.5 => -0.07 mag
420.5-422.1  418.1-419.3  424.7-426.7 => -0.07 mag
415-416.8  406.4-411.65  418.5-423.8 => 0.07 mag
